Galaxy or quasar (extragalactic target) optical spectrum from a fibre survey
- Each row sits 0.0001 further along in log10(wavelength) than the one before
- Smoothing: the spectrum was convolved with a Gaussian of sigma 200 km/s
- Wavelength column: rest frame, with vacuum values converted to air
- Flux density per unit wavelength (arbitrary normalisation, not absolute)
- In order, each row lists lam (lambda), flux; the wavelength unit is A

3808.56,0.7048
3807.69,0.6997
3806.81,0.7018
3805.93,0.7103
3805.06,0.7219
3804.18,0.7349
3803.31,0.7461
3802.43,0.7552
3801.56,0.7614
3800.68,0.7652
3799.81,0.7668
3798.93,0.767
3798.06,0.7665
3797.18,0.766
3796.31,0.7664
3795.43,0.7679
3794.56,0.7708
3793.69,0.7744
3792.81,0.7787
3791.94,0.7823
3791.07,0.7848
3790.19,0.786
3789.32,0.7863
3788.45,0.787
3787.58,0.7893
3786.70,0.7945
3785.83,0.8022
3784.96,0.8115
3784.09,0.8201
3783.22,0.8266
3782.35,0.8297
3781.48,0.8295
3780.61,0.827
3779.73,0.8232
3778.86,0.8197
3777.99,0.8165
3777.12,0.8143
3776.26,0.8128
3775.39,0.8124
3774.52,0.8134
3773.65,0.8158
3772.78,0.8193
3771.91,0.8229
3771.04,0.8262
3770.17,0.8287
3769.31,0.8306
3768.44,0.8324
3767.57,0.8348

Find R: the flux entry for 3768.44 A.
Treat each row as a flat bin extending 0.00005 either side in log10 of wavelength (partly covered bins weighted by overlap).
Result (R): 0.8324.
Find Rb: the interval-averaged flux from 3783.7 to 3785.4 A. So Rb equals 0.817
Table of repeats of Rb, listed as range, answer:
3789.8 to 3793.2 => 0.783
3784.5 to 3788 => 0.799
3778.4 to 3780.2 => 0.817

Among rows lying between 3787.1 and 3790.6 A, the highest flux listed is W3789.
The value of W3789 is 0.7893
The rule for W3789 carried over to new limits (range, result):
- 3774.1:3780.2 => 0.8232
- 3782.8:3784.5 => 0.8266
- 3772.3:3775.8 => 0.8193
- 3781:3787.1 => 0.8297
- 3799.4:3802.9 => 0.7668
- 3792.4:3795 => 0.7787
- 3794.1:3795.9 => 0.7708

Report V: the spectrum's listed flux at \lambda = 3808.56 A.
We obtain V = 0.7048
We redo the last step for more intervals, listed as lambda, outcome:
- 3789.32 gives 0.7863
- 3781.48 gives 0.8295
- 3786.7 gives 0.7945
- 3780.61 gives 0.827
